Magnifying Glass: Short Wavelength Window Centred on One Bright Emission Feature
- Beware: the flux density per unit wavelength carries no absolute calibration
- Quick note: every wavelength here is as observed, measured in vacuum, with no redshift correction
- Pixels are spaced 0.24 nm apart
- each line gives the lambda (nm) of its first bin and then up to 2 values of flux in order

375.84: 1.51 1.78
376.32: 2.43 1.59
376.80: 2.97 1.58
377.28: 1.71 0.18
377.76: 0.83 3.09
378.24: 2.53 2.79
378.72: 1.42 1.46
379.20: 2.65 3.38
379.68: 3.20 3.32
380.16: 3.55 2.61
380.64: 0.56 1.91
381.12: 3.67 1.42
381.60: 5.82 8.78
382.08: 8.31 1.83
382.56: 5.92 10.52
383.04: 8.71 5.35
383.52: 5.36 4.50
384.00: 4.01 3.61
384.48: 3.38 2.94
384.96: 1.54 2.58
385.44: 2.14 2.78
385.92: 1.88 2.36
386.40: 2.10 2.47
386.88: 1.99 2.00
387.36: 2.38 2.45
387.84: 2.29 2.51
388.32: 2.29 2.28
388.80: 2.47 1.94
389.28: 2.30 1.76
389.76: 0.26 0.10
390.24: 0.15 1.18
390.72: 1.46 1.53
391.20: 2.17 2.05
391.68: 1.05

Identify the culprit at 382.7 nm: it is Lyman alpha 1216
